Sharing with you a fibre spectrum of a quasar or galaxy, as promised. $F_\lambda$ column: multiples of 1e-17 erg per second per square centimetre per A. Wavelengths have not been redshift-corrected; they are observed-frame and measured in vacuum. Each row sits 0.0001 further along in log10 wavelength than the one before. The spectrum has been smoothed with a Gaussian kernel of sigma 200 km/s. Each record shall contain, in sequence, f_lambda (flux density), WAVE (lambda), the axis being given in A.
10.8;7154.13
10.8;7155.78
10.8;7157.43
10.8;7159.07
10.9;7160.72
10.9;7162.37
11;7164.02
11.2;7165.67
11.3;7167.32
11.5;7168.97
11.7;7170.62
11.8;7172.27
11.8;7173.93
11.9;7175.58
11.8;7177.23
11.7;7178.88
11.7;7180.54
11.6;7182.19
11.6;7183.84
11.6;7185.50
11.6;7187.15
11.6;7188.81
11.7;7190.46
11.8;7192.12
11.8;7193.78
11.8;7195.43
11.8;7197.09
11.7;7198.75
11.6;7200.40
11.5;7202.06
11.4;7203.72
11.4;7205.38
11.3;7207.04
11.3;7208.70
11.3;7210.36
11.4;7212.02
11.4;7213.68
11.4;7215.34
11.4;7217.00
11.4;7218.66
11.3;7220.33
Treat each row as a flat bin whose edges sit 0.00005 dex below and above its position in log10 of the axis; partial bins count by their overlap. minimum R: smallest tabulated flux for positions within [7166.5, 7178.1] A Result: 11.3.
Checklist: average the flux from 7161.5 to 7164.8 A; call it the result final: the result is 10.9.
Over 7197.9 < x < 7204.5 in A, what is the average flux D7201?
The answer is 11.6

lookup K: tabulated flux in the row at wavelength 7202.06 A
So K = 11.5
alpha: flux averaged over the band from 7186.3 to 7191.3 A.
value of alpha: 11.6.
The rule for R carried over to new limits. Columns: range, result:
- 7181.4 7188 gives 11.6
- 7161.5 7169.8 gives 10.9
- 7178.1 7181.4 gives 11.7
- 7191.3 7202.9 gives 11.5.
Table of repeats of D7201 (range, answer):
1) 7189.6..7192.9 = 11.8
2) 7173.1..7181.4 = 11.8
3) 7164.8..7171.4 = 11.4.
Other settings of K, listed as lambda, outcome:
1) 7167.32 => 11.3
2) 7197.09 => 11.8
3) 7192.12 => 11.8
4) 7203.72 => 11.4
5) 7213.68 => 11.4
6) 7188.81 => 11.6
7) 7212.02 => 11.4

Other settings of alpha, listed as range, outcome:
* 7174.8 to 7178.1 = 11.9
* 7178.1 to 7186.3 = 11.6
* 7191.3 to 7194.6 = 11.8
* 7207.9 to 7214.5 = 11.4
